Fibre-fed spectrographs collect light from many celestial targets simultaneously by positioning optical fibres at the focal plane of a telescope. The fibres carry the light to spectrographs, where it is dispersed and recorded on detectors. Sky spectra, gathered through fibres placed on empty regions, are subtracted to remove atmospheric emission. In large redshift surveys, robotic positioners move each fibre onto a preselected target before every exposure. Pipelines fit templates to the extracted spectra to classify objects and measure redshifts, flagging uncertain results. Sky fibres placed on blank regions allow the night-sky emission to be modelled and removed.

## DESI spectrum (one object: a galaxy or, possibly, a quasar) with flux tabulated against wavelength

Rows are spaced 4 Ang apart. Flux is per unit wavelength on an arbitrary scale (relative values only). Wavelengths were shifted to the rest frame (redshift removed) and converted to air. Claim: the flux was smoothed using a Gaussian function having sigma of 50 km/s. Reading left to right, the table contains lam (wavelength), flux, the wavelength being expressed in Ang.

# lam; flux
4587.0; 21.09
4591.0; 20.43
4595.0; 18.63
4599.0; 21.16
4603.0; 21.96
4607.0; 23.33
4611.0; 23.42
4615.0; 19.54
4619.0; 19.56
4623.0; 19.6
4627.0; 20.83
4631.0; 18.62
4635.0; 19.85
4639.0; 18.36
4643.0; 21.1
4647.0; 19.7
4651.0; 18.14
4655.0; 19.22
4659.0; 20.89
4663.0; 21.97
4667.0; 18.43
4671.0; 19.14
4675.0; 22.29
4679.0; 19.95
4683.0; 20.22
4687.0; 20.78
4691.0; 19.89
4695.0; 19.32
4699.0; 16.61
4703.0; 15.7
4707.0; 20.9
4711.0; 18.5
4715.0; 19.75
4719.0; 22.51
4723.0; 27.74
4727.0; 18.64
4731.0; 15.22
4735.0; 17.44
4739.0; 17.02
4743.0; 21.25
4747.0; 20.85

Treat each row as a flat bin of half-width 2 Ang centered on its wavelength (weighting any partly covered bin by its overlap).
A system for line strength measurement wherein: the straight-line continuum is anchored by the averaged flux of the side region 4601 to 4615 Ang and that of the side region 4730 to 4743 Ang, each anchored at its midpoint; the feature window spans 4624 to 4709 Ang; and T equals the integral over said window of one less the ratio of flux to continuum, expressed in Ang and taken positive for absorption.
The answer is 2.0 Ang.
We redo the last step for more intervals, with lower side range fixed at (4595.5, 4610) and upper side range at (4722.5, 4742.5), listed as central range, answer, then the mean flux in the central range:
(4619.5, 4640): 1.65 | 19.5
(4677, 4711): 0.92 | 19.1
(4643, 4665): 0.58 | 20.1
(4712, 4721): -0.81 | 20.8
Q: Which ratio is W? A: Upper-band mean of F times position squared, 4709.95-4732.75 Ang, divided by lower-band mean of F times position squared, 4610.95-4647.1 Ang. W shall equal 1.1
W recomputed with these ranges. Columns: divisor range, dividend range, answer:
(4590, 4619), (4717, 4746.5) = 1.00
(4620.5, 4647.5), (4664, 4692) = 1.04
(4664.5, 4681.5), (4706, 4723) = 1.08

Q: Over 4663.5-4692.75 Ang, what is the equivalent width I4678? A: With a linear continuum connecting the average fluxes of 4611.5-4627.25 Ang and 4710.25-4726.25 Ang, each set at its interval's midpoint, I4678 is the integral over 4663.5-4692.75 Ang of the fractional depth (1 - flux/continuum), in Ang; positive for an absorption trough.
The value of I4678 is 1.5 Ang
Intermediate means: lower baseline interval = 20.1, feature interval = 20.2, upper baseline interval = 22.1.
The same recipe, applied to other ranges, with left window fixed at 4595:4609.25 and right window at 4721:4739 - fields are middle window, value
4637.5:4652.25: 1.1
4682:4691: -0.1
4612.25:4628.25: 1.0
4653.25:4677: 0.3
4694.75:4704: 1.4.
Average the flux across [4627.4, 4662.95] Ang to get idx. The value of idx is 19.7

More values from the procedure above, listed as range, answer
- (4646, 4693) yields 20.1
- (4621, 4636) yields 19.7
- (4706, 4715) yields 19.6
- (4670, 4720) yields 19.6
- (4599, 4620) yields 21.6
